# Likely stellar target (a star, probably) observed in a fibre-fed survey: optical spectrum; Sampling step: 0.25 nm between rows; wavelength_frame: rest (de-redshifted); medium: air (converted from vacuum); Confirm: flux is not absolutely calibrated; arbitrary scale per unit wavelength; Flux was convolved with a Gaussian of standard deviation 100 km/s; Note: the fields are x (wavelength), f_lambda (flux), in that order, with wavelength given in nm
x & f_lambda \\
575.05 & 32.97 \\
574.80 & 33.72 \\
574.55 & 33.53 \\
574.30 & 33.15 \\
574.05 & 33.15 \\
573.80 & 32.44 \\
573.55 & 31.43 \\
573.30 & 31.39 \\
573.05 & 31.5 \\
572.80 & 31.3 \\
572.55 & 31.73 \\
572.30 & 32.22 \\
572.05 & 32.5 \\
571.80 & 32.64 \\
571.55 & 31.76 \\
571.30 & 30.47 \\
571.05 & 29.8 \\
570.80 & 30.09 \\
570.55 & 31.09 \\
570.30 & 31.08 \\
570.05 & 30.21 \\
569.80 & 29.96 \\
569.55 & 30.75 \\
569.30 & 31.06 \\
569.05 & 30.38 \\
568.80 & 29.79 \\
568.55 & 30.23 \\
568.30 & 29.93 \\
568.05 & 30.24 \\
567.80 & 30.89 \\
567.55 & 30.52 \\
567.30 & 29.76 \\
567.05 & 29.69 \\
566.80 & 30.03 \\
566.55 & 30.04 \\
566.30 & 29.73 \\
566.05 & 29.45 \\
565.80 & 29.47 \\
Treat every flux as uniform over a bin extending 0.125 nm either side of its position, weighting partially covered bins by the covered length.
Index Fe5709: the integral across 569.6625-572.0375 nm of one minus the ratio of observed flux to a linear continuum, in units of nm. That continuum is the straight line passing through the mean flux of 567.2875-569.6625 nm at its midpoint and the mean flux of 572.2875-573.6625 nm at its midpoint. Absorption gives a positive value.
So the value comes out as 0.01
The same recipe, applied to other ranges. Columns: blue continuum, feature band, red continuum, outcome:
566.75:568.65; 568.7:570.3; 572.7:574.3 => 0.016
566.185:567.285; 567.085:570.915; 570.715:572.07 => 0.013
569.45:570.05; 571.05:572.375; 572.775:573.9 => -0.029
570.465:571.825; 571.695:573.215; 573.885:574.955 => -0.006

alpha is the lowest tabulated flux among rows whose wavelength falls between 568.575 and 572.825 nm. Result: 29.79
